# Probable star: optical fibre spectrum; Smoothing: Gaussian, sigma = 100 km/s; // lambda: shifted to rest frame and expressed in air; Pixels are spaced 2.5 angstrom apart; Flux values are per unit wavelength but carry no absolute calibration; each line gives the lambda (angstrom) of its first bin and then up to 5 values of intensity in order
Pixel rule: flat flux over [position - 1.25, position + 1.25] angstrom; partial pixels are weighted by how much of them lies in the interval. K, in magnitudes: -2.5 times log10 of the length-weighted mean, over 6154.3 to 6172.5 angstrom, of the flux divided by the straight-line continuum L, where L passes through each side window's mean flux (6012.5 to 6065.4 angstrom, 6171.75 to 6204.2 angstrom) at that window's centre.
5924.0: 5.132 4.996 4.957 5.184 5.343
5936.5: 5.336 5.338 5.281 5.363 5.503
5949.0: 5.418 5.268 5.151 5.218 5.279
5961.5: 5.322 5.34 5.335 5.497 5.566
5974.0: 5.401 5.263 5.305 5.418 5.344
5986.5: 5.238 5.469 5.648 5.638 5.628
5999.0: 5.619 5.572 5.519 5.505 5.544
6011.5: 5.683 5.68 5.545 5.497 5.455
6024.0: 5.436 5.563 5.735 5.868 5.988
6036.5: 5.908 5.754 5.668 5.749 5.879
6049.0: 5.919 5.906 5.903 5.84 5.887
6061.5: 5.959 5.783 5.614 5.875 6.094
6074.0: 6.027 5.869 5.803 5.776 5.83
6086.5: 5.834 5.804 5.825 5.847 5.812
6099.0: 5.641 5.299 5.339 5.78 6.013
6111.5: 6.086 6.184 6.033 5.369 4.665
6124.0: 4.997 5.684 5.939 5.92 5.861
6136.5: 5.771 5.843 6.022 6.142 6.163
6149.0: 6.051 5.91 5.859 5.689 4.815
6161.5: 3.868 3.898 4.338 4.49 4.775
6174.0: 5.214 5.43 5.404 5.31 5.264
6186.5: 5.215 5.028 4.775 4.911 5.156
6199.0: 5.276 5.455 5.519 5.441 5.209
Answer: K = 0.15 mag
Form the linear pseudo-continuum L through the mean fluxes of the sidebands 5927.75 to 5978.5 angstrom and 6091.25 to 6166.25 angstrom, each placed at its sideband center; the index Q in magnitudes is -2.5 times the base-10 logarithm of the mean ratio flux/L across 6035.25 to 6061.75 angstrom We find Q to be -0.07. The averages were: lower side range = 5.32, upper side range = 5.59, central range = 5.85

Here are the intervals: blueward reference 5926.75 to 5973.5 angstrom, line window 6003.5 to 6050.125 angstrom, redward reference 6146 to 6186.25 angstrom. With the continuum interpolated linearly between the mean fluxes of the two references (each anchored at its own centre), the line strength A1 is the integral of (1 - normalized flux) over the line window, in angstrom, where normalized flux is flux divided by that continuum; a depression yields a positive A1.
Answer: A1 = -3.8 angstrom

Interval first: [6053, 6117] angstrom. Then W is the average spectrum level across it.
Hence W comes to 5.83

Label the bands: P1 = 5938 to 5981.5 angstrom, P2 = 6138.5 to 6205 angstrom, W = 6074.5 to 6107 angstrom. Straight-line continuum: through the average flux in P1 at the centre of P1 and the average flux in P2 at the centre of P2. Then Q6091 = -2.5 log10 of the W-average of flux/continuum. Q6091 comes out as -0.09 mag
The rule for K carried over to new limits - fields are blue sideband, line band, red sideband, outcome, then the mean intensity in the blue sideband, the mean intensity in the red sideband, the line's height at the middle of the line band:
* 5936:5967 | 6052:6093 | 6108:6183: -0.088 mag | 5.32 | 5.46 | 5.4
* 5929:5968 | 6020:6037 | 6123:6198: -0.076 mag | 5.3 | 5.33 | 5.31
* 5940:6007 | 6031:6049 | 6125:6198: -0.087 mag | 5.41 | 5.33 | 5.38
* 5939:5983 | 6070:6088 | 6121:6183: -0.102 mag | 5.35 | 5.37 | 5.36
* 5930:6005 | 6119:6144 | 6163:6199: -0.119 mag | 5.39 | 4.96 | 5.06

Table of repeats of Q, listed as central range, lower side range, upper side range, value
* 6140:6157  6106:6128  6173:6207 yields -0.098 mag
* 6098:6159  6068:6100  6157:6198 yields -0.070 mag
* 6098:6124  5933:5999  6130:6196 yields -0.056 mag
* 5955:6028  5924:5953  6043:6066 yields 0.014 mag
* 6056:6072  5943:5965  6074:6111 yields -0.034 mag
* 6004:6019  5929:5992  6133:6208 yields -0.049 mag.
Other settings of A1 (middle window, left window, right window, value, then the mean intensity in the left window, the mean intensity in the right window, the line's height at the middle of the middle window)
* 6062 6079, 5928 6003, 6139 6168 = -1.6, 5.38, 5.36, 5.36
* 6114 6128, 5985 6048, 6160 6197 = -0.8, 5.63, 4.87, 5.14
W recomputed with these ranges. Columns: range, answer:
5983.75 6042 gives 5.61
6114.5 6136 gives 5.59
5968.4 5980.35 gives 5.4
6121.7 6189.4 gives 5.36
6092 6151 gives 5.76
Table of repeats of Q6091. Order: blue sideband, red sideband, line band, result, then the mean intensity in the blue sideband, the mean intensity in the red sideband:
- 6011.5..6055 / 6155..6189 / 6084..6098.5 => -0.083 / 5.73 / 4.91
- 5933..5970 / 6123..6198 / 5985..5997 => -0.037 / 5.33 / 5.33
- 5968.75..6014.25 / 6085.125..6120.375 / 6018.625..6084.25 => -0.030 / 5.5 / 5.77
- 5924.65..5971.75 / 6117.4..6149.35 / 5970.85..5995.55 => -0.011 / 5.29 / 5.72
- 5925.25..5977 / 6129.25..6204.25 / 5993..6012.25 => -0.056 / 5.3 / 5.32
